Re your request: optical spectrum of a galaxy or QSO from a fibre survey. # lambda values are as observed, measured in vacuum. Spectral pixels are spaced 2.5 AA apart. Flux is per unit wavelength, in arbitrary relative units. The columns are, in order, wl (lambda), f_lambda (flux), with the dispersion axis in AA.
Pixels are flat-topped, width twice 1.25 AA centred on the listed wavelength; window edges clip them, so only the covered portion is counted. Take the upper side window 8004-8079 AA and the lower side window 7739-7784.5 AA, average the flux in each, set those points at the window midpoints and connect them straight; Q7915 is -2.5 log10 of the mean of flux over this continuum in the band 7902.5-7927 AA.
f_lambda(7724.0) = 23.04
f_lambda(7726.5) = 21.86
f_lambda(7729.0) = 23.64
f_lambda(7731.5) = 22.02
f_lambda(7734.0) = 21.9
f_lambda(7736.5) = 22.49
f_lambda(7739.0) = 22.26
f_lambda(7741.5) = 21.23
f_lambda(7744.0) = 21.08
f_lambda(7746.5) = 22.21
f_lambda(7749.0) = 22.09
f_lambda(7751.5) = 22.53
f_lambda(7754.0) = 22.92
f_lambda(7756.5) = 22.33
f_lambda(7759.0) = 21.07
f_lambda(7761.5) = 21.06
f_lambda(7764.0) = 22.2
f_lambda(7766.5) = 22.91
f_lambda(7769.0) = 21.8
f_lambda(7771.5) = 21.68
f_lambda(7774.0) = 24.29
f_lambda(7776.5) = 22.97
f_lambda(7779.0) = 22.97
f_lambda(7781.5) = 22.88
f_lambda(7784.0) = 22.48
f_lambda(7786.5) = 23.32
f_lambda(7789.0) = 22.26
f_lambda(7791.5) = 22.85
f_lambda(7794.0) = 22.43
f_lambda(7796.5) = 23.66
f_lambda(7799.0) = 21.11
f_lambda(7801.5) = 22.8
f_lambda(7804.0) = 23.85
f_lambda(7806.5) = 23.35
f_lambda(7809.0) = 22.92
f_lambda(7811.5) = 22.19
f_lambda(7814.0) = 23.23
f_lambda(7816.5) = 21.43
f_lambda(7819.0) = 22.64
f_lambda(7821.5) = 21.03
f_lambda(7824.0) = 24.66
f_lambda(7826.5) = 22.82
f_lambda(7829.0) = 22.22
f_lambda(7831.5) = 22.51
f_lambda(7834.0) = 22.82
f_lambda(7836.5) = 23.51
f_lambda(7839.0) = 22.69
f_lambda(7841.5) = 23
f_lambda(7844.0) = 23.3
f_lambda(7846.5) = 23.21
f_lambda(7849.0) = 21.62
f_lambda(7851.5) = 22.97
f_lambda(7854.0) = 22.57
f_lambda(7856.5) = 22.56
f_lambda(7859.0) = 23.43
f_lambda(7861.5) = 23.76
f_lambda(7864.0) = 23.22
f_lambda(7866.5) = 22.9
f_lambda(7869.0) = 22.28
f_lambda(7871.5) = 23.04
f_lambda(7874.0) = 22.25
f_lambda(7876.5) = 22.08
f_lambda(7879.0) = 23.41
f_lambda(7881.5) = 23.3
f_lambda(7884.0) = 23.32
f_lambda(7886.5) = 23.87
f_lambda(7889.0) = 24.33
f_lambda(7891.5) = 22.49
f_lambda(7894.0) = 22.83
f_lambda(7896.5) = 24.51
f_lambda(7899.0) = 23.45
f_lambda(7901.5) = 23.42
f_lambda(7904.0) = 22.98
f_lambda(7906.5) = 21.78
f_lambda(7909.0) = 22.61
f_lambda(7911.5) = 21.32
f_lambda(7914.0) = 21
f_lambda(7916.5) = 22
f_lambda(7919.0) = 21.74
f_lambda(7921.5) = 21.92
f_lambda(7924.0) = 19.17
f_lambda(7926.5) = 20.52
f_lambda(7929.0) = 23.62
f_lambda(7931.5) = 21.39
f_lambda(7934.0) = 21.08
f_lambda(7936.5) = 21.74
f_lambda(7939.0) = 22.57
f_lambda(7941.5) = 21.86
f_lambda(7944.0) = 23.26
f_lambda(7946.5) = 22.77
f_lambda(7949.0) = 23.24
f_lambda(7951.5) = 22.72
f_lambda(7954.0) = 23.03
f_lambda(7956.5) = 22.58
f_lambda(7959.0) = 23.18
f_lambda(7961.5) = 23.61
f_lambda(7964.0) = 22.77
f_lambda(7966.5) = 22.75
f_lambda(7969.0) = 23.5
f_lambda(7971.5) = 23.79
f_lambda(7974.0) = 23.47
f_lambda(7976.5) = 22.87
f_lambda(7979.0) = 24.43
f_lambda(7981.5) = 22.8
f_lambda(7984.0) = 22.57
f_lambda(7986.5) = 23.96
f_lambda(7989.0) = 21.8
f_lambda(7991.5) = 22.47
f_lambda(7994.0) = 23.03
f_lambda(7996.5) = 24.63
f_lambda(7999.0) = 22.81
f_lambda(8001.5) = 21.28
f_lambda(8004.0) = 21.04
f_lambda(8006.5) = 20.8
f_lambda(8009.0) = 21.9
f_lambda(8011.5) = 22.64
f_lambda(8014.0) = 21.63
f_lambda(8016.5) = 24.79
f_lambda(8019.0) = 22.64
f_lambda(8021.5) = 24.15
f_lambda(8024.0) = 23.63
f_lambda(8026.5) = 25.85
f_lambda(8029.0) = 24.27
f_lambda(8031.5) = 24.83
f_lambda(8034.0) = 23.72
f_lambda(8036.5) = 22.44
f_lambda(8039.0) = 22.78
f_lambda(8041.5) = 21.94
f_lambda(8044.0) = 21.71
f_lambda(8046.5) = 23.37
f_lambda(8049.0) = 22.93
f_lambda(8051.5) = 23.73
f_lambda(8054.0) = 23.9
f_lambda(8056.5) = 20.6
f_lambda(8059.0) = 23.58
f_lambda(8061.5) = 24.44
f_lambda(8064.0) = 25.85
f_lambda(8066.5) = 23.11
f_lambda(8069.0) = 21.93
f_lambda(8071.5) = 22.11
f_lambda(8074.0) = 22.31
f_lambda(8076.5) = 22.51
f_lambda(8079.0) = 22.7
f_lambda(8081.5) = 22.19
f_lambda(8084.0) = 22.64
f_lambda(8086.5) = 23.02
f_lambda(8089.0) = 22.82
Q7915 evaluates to 0.06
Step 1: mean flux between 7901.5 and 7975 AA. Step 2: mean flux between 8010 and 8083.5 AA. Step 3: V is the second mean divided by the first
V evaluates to 1.0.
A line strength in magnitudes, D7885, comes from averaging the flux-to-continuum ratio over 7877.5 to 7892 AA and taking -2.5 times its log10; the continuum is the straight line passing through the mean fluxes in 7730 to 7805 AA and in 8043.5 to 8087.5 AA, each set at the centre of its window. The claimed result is -0.041 mag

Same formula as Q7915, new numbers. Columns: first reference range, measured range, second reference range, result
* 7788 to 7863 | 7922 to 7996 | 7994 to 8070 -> 0.016 mag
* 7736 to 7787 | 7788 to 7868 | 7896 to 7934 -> -0.030 mag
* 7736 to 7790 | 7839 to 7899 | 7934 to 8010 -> -0.025 mag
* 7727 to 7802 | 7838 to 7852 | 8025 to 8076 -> -0.008 mag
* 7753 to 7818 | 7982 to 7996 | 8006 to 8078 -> 0.007 mag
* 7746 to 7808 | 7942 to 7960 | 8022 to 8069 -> 0.010 mag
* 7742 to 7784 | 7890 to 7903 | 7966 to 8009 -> -0.036 mag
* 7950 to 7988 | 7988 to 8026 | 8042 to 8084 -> 0.019 mag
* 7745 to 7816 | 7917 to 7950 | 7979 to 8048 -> 0.045 mag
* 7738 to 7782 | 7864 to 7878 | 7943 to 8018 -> -0.002 mag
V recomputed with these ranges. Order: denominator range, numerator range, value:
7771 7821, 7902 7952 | 0.97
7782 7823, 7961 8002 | 1.02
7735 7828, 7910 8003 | 1.00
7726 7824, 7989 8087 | 1.02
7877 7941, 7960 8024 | 1.02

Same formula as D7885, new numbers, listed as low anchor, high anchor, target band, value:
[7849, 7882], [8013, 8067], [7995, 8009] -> 0.06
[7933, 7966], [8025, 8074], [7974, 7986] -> -0.02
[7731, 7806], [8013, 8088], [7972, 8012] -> 0.02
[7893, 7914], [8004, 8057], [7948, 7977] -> -0.01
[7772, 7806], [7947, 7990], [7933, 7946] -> 0.04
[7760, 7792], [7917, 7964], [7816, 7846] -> -0.01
